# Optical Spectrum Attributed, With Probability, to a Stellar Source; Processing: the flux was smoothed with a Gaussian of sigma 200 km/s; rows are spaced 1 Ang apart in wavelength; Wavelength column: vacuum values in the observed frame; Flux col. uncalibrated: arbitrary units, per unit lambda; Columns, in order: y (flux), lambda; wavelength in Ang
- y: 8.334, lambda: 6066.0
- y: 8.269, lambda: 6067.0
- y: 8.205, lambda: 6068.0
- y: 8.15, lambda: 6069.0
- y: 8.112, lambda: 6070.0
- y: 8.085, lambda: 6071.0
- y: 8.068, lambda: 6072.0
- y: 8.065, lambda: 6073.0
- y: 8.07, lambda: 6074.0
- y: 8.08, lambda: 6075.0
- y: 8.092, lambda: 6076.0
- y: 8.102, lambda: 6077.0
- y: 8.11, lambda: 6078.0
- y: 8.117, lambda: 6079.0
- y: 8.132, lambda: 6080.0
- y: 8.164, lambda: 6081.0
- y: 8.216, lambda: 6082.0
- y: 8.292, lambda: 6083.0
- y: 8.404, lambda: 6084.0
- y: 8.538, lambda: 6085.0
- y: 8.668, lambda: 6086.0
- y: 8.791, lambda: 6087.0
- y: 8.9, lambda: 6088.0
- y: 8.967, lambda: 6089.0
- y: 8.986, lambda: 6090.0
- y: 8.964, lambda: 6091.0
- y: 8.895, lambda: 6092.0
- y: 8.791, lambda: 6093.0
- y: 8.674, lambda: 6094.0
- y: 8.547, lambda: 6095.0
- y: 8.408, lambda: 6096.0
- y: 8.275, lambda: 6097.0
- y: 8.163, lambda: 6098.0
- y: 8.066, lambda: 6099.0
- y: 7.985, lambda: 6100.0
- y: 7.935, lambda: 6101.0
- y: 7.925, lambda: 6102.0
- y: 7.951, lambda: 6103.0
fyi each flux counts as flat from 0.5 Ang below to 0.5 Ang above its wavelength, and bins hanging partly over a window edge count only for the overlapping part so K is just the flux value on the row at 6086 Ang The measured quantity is 8.668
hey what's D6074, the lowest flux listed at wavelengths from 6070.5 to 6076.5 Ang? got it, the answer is 8.065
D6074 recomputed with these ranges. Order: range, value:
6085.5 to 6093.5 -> 8.668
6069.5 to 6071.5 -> 8.085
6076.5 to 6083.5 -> 8.102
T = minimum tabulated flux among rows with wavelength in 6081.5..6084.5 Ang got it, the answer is 8.216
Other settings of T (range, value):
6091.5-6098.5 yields 8.163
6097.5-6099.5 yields 8.066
